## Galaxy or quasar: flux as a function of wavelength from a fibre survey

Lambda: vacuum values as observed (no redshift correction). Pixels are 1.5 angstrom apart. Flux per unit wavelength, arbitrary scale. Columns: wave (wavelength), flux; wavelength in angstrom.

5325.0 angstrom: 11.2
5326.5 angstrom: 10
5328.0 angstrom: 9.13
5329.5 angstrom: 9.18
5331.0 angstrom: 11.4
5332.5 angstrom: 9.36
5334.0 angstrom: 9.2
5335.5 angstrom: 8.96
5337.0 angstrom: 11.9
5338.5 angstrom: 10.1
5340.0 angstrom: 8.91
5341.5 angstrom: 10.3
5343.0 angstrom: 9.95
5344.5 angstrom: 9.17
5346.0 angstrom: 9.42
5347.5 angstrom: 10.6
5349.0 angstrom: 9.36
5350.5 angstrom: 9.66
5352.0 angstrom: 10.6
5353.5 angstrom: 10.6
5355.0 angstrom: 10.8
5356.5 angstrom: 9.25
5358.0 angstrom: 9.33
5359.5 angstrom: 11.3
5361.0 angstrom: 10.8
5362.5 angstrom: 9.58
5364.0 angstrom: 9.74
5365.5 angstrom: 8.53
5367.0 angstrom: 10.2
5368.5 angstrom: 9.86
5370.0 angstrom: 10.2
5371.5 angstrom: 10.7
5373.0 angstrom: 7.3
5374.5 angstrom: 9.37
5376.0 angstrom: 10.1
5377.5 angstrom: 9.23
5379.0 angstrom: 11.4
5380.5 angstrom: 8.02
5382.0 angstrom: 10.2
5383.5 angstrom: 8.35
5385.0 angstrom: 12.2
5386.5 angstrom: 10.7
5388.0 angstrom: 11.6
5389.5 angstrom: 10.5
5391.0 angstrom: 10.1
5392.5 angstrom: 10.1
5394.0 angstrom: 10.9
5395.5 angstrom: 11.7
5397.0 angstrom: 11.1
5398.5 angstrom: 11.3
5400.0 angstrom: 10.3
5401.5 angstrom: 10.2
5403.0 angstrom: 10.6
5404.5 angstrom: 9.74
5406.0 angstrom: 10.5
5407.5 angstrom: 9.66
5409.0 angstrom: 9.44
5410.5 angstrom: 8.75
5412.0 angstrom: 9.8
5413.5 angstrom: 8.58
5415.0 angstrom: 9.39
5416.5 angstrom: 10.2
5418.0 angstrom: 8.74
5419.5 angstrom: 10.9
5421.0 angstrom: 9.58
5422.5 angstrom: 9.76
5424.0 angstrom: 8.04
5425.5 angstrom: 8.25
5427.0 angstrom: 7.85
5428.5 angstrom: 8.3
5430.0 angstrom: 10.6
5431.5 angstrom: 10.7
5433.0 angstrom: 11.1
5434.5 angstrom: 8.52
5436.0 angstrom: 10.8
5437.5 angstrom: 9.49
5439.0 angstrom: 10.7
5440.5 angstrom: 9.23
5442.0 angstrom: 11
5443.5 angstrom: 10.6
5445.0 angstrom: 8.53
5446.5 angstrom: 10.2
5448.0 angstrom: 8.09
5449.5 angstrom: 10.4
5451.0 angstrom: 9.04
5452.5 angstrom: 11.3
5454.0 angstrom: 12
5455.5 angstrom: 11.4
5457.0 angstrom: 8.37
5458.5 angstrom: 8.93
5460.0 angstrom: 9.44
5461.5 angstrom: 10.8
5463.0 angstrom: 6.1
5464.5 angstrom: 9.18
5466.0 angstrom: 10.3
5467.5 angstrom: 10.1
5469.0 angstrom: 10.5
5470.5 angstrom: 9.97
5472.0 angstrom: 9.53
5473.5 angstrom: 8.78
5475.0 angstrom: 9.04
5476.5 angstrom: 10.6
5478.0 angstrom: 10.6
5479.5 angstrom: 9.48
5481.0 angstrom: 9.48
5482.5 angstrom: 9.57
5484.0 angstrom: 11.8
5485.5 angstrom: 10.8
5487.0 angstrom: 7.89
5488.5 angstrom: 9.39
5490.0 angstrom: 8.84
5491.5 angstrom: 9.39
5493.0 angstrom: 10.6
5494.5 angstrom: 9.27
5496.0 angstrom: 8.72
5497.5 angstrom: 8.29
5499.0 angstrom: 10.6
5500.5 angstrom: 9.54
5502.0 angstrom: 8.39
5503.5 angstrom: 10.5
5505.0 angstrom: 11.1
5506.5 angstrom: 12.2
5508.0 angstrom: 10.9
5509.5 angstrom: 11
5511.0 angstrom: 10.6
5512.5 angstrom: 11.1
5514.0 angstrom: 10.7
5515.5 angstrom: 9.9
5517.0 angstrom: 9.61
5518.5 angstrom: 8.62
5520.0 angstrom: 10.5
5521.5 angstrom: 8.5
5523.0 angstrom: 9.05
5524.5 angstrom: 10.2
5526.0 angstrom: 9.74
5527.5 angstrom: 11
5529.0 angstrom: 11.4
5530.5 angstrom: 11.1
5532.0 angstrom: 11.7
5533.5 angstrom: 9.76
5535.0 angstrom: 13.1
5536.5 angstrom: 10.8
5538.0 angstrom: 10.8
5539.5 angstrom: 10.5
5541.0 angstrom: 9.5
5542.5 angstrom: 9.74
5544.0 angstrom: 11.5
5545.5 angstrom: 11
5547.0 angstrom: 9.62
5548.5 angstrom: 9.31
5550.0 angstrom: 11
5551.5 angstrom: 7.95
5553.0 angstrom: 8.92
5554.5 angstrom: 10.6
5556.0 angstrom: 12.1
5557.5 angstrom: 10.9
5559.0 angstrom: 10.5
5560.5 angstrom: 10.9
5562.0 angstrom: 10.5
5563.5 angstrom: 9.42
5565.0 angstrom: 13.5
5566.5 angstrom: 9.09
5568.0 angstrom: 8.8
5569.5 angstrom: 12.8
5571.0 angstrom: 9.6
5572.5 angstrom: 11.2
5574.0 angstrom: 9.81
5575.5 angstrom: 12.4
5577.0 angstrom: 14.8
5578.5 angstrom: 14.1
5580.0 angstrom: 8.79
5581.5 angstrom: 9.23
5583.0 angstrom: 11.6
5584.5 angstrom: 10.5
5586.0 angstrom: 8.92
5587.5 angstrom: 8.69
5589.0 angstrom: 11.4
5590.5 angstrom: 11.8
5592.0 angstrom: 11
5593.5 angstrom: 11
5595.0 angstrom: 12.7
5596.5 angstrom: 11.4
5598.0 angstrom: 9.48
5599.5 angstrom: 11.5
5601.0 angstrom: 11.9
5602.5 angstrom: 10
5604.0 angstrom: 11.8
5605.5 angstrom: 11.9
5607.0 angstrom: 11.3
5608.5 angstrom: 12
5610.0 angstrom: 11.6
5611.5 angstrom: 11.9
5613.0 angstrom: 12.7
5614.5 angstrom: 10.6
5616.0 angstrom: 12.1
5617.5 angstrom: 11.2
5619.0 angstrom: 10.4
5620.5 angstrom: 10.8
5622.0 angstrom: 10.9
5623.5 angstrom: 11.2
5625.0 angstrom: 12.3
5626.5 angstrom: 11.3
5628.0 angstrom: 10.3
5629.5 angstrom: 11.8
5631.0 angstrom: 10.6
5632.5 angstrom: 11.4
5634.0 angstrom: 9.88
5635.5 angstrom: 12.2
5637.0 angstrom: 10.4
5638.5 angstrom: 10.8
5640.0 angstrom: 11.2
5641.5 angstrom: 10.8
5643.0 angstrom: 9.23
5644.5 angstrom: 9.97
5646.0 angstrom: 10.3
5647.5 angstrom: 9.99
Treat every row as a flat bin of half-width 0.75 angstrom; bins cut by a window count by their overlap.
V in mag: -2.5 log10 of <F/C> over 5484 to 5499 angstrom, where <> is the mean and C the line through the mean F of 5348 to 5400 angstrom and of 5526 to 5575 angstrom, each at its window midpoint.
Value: 0.11 mag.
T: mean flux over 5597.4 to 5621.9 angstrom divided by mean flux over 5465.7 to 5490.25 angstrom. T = 1.15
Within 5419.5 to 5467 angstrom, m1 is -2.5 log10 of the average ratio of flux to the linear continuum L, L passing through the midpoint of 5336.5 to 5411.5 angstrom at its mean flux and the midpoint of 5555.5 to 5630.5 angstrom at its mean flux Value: 0.08 mag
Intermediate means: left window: 10.1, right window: 11.1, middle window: 9.65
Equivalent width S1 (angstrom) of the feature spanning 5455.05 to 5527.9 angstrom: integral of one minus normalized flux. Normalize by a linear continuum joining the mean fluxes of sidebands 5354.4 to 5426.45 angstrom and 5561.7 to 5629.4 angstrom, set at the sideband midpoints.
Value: 5.0 angstrom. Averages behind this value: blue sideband 9.93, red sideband 11.1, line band 9.8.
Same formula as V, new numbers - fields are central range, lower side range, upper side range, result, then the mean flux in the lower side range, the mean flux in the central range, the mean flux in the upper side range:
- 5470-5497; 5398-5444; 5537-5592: 0.053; 9.75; 9.64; 10.6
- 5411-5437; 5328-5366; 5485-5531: 0.053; 9.91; 9.47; 9.97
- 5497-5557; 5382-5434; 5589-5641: 0.042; 9.98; 10.3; 11.3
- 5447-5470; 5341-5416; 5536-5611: 0.066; 10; 9.74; 10.8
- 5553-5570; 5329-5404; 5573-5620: 0.035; 10.1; 10.7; 11.2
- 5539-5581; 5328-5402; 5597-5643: 0.025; 10.1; 10.7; 11.2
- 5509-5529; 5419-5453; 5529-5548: 0.050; 9.67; 10.1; 10.8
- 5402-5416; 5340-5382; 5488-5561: 0.034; 9.82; 9.63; 10.2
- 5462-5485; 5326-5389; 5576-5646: 0.083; 9.92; 9.69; 11.1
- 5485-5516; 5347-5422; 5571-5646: 0.064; 10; 9.98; 11.1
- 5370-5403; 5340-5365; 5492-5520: -0.027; 9.98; 10.3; 10.1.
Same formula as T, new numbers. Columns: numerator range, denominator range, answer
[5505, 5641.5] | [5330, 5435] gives 1.09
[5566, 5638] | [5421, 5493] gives 1.15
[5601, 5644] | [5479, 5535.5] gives 1.11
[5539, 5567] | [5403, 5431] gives 1.10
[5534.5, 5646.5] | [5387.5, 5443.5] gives 1.10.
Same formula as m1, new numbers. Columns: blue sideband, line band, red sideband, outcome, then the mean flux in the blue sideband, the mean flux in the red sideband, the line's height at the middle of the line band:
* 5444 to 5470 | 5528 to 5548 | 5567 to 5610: -0.025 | 9.7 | 11.1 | 10.6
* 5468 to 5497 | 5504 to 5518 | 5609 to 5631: -0.075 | 9.69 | 11.3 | 10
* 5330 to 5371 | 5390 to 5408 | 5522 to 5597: -0.041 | 9.97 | 10.7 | 10.1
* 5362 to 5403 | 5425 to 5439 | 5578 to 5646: 0.080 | 10.1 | 11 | 10.3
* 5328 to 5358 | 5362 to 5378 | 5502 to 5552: 0.049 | 9.9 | 10.4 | 9.97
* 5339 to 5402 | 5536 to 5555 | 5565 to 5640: 0.082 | 10.1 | 11.1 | 10.9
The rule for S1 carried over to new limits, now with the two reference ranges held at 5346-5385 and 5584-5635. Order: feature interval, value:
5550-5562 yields 0.6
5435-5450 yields 0.6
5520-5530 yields 0.6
